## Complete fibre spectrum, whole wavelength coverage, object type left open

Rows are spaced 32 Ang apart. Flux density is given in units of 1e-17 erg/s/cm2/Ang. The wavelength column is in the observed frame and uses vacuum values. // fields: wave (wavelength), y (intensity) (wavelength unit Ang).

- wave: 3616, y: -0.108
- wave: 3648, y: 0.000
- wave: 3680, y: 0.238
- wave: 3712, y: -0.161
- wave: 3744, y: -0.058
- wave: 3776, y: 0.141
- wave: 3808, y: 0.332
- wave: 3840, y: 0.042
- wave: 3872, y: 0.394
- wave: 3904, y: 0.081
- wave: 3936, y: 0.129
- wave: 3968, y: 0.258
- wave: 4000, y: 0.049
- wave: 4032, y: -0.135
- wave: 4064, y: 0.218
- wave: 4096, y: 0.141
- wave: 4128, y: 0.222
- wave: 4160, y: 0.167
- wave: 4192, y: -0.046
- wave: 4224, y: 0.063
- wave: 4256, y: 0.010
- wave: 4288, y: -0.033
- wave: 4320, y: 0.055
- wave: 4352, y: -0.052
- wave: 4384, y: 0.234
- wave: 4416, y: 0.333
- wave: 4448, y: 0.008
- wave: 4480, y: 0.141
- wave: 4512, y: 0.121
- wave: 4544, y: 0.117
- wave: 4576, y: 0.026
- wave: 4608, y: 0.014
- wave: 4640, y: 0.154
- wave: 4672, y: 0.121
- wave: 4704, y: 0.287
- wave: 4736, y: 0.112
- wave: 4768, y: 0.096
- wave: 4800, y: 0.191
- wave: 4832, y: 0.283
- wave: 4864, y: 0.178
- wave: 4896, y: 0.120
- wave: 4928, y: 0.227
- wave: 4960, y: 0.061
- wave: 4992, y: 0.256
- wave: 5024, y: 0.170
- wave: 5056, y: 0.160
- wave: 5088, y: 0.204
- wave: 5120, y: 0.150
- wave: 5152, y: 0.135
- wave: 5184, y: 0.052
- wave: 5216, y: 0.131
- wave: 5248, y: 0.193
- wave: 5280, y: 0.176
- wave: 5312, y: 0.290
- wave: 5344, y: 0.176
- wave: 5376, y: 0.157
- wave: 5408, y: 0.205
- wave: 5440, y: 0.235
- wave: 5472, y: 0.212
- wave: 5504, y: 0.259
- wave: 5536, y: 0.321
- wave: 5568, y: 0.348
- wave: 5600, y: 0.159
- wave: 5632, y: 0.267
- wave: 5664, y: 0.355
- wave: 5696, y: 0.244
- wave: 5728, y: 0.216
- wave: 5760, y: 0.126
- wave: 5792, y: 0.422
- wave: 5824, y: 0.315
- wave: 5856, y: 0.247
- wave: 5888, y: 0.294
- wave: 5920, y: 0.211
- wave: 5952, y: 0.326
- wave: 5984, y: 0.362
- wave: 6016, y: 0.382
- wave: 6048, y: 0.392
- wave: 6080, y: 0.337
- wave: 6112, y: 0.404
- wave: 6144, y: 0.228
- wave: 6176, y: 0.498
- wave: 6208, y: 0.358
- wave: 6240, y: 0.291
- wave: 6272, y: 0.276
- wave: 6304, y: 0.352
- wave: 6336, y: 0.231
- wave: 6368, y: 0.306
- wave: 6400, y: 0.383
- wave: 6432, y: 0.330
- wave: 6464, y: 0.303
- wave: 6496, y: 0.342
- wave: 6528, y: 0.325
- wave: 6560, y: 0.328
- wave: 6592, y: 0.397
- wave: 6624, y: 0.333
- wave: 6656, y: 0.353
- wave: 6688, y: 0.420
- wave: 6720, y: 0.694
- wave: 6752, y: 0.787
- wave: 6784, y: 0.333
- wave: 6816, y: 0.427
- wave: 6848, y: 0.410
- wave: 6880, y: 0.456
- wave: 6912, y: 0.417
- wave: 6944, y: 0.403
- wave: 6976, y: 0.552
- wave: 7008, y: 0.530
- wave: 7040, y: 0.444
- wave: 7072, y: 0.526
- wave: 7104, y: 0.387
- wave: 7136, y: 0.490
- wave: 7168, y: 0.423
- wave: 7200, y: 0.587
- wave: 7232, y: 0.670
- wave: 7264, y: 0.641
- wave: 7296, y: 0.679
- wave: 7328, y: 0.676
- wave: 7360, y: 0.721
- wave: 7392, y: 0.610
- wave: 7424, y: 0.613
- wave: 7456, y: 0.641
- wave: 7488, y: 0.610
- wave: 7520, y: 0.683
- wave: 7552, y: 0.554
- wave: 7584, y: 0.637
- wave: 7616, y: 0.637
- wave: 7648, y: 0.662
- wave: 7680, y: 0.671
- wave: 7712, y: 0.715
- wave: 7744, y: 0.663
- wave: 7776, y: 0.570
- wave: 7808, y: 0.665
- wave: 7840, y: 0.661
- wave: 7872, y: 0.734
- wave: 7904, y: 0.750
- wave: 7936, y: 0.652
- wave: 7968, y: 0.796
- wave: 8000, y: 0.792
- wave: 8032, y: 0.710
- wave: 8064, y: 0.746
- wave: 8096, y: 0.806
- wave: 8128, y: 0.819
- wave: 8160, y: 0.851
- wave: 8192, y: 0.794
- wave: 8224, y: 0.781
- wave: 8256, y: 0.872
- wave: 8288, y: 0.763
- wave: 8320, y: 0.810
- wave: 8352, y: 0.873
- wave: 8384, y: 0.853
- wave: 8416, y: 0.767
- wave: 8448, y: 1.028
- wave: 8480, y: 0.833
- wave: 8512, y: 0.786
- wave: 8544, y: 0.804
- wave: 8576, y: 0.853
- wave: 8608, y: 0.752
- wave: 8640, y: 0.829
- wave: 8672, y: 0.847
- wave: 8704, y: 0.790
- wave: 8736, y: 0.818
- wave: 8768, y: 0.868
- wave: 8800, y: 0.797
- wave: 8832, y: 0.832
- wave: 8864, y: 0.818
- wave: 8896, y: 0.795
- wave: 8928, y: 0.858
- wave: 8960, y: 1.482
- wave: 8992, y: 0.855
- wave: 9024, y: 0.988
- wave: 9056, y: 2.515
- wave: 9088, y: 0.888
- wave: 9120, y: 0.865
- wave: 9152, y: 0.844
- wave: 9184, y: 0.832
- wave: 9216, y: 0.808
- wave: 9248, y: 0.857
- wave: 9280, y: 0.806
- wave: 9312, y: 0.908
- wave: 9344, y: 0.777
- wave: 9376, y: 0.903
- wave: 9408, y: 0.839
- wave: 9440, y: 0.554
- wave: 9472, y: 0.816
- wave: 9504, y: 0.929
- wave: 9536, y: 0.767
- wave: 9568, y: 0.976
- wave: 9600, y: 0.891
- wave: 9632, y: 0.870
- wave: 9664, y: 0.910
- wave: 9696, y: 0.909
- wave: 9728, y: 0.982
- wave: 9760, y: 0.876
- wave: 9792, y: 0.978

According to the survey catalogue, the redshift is 0.81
